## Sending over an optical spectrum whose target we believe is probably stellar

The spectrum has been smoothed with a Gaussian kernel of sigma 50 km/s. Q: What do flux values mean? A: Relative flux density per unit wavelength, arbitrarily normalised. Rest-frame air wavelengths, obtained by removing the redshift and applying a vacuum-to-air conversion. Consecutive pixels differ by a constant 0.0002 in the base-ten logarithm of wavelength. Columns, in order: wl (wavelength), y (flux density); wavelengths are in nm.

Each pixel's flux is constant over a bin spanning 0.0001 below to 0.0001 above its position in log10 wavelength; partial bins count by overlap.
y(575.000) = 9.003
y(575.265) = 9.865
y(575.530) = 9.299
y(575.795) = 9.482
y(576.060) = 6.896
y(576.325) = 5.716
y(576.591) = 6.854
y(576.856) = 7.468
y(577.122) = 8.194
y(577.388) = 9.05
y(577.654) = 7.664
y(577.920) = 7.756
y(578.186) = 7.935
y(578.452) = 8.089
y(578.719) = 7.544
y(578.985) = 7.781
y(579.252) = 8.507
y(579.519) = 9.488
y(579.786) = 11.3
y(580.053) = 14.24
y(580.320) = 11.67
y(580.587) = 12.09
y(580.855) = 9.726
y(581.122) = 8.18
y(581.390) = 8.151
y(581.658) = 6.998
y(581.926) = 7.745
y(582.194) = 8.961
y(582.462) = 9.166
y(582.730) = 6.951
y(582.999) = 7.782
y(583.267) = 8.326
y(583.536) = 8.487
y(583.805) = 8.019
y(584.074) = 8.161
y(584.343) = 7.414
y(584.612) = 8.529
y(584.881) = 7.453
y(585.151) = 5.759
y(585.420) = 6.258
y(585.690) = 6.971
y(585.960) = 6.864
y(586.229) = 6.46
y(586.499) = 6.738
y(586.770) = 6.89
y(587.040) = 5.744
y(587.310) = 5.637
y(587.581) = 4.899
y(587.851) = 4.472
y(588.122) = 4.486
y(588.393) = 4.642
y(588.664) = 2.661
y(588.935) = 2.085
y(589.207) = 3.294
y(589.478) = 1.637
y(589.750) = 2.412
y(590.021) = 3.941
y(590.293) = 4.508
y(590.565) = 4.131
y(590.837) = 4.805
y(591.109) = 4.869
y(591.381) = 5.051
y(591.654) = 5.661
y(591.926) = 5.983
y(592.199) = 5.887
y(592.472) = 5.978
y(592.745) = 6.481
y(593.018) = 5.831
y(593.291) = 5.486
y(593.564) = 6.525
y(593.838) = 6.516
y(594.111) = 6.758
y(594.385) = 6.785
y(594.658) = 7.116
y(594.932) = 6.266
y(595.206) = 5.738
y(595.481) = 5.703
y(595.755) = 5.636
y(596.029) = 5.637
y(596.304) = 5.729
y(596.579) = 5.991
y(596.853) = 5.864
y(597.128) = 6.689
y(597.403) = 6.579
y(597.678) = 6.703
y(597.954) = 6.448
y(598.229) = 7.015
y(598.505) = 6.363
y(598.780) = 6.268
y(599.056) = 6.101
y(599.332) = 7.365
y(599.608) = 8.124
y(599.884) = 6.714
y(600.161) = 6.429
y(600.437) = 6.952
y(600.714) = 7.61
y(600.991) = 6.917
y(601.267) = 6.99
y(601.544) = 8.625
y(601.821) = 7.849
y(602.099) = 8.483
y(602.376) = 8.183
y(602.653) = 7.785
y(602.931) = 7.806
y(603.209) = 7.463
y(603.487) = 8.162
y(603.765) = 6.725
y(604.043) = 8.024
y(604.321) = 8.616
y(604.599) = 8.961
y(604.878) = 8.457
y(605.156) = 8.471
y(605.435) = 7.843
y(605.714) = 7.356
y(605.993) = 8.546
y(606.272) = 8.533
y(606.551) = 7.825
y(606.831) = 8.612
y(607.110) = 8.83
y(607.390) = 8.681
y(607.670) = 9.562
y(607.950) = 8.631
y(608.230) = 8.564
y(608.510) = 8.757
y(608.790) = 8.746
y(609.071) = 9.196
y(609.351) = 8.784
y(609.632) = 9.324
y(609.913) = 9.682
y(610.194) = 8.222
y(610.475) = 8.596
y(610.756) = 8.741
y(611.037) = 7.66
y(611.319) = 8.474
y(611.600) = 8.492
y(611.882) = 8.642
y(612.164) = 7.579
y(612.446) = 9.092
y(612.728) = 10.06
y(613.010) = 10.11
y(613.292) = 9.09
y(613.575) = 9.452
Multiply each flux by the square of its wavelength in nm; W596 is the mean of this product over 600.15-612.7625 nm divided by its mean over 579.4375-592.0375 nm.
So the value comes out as 1.3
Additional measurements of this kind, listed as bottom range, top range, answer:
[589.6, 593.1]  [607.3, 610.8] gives 1.88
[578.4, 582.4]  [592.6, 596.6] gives 0.69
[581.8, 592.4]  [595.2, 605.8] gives 1.28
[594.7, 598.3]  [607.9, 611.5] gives 1.48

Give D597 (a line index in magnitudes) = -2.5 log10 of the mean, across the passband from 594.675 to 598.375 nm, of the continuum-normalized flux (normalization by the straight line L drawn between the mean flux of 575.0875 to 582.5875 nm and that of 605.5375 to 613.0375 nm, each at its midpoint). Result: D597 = 0.37 mag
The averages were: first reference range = 8.78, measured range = 6.18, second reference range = 8.69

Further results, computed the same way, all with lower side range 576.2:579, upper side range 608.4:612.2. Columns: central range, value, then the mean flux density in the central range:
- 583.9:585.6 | 0.085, 7.27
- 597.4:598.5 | 0.236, 6.66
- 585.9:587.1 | 0.203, 6.57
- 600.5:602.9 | 0.083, 7.78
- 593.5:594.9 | 0.211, 6.72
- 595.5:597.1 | 0.374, 5.83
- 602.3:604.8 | 0.063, 7.98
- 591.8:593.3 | 0.331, 5.98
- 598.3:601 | 0.207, 6.88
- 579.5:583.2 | -0.213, 9.44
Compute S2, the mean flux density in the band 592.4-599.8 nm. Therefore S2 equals 6.37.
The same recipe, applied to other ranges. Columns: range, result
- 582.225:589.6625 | 6.15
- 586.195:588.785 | 5.23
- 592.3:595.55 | 6.27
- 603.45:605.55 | 8.16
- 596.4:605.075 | 7.3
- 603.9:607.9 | 8.45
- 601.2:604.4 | 7.9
